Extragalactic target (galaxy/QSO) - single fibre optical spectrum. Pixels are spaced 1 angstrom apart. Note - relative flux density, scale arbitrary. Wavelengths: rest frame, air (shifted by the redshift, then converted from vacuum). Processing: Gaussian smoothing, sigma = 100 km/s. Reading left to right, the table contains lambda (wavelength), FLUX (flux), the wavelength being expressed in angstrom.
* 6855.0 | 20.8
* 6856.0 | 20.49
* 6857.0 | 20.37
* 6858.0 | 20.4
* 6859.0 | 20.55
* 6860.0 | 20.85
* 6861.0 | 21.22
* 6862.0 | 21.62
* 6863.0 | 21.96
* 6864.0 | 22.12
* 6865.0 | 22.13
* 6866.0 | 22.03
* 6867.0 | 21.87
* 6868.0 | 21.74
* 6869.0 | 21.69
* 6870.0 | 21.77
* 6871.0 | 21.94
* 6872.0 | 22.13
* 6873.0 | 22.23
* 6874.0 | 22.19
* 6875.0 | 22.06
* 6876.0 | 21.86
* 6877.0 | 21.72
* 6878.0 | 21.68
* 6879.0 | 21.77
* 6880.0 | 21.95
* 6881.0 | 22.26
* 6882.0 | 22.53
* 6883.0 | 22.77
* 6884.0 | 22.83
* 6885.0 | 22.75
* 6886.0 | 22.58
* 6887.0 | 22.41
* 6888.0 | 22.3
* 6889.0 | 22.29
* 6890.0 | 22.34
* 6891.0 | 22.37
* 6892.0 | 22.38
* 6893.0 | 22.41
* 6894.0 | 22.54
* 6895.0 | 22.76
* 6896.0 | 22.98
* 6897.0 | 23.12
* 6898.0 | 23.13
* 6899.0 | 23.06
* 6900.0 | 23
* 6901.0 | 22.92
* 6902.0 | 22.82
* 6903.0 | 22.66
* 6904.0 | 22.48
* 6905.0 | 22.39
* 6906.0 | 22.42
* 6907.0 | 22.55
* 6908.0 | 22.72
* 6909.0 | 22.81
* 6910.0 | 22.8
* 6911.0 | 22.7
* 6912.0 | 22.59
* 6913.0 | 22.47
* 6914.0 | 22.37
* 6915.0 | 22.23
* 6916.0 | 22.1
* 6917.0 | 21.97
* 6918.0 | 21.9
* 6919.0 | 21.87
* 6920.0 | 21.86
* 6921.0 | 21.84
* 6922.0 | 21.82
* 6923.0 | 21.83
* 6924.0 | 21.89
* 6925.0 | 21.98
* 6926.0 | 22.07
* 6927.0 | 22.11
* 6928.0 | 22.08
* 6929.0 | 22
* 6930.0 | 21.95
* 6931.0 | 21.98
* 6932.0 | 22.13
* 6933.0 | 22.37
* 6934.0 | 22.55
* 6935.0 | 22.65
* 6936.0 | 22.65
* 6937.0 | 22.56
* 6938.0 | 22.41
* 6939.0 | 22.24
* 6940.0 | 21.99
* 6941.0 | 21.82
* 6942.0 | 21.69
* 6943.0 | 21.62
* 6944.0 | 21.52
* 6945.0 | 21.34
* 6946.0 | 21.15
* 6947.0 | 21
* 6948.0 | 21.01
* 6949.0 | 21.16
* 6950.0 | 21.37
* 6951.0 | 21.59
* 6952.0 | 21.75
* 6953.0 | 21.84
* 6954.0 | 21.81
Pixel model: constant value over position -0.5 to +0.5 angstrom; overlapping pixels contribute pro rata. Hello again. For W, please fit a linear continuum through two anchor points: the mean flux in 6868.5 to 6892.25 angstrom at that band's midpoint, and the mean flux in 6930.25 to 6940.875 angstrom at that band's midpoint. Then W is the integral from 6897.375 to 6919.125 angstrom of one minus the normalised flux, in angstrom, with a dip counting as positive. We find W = -0.3 angstrom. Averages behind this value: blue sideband 22.2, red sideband 22.3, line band 22.6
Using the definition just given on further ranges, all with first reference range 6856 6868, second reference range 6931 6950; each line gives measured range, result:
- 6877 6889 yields -0.46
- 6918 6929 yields -0.09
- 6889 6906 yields -0.87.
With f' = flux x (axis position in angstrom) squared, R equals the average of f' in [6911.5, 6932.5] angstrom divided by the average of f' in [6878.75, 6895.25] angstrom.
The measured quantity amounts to 0.99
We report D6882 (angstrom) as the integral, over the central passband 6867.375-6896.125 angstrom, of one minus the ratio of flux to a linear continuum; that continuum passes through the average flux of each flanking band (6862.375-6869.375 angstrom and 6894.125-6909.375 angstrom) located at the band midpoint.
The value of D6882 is 0.1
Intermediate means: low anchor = 21.9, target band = 22.2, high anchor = 22.8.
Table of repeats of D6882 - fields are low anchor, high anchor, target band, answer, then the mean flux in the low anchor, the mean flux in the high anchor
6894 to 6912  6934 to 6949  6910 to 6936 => 0.1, 22.8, 21.8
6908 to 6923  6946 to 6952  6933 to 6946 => -0.3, 22.2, 21.3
